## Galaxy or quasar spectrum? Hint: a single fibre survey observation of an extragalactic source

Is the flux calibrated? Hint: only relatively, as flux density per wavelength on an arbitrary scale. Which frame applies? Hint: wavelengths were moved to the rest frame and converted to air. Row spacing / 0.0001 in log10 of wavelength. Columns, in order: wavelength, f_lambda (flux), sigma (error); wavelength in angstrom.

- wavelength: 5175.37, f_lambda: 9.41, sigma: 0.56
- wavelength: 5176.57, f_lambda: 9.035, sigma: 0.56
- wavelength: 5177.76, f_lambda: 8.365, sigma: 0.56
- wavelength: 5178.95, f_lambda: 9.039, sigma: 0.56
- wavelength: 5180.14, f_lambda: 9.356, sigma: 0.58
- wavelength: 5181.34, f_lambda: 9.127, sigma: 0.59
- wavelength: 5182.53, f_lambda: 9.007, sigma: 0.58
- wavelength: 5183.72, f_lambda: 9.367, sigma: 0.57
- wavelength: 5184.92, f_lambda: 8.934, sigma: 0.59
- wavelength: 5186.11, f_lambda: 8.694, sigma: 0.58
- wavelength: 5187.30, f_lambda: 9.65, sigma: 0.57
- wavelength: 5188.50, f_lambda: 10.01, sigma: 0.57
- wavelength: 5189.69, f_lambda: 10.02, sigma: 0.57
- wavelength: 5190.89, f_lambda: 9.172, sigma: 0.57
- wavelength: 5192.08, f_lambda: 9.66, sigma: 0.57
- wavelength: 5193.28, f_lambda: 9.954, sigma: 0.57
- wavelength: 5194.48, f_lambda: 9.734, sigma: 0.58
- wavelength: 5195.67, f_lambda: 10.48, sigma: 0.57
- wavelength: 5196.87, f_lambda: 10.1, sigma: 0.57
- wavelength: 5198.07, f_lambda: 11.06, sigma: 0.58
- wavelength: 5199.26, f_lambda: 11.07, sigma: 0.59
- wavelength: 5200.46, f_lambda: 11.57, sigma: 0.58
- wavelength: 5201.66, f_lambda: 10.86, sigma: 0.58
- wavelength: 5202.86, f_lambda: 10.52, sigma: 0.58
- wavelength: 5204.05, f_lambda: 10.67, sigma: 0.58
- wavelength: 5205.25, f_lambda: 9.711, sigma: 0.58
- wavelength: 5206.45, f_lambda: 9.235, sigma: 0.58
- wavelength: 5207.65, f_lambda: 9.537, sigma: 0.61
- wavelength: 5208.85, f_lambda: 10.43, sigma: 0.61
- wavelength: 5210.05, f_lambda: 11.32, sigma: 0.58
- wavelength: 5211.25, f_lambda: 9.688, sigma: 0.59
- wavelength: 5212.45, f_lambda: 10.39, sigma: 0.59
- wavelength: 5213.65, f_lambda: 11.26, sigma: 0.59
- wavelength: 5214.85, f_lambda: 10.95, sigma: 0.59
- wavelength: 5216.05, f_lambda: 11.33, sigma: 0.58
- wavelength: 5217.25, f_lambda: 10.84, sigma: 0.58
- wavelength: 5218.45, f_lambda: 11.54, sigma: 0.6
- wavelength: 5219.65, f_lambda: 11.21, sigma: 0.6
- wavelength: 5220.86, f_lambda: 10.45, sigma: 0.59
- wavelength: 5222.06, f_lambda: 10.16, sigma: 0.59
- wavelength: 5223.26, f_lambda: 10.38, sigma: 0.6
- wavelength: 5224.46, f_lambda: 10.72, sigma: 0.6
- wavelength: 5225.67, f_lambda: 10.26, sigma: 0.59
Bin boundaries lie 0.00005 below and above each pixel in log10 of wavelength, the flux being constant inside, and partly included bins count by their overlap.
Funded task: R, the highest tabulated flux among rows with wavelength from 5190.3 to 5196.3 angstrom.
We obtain 10.48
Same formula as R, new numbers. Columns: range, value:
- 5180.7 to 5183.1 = 9.127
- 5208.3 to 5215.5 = 11.32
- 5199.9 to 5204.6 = 11.57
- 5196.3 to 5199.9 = 11.07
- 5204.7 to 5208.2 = 9.711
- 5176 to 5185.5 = 9.367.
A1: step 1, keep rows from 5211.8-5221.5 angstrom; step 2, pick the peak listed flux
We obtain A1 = 11.54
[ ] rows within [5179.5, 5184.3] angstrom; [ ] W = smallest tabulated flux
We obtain 9.007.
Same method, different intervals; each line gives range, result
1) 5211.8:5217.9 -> 10.39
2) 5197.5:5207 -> 9.235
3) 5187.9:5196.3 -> 9.172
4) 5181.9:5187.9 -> 8.694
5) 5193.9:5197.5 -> 9.734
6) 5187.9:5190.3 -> 10.01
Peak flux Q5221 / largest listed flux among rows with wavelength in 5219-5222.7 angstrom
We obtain 11.21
